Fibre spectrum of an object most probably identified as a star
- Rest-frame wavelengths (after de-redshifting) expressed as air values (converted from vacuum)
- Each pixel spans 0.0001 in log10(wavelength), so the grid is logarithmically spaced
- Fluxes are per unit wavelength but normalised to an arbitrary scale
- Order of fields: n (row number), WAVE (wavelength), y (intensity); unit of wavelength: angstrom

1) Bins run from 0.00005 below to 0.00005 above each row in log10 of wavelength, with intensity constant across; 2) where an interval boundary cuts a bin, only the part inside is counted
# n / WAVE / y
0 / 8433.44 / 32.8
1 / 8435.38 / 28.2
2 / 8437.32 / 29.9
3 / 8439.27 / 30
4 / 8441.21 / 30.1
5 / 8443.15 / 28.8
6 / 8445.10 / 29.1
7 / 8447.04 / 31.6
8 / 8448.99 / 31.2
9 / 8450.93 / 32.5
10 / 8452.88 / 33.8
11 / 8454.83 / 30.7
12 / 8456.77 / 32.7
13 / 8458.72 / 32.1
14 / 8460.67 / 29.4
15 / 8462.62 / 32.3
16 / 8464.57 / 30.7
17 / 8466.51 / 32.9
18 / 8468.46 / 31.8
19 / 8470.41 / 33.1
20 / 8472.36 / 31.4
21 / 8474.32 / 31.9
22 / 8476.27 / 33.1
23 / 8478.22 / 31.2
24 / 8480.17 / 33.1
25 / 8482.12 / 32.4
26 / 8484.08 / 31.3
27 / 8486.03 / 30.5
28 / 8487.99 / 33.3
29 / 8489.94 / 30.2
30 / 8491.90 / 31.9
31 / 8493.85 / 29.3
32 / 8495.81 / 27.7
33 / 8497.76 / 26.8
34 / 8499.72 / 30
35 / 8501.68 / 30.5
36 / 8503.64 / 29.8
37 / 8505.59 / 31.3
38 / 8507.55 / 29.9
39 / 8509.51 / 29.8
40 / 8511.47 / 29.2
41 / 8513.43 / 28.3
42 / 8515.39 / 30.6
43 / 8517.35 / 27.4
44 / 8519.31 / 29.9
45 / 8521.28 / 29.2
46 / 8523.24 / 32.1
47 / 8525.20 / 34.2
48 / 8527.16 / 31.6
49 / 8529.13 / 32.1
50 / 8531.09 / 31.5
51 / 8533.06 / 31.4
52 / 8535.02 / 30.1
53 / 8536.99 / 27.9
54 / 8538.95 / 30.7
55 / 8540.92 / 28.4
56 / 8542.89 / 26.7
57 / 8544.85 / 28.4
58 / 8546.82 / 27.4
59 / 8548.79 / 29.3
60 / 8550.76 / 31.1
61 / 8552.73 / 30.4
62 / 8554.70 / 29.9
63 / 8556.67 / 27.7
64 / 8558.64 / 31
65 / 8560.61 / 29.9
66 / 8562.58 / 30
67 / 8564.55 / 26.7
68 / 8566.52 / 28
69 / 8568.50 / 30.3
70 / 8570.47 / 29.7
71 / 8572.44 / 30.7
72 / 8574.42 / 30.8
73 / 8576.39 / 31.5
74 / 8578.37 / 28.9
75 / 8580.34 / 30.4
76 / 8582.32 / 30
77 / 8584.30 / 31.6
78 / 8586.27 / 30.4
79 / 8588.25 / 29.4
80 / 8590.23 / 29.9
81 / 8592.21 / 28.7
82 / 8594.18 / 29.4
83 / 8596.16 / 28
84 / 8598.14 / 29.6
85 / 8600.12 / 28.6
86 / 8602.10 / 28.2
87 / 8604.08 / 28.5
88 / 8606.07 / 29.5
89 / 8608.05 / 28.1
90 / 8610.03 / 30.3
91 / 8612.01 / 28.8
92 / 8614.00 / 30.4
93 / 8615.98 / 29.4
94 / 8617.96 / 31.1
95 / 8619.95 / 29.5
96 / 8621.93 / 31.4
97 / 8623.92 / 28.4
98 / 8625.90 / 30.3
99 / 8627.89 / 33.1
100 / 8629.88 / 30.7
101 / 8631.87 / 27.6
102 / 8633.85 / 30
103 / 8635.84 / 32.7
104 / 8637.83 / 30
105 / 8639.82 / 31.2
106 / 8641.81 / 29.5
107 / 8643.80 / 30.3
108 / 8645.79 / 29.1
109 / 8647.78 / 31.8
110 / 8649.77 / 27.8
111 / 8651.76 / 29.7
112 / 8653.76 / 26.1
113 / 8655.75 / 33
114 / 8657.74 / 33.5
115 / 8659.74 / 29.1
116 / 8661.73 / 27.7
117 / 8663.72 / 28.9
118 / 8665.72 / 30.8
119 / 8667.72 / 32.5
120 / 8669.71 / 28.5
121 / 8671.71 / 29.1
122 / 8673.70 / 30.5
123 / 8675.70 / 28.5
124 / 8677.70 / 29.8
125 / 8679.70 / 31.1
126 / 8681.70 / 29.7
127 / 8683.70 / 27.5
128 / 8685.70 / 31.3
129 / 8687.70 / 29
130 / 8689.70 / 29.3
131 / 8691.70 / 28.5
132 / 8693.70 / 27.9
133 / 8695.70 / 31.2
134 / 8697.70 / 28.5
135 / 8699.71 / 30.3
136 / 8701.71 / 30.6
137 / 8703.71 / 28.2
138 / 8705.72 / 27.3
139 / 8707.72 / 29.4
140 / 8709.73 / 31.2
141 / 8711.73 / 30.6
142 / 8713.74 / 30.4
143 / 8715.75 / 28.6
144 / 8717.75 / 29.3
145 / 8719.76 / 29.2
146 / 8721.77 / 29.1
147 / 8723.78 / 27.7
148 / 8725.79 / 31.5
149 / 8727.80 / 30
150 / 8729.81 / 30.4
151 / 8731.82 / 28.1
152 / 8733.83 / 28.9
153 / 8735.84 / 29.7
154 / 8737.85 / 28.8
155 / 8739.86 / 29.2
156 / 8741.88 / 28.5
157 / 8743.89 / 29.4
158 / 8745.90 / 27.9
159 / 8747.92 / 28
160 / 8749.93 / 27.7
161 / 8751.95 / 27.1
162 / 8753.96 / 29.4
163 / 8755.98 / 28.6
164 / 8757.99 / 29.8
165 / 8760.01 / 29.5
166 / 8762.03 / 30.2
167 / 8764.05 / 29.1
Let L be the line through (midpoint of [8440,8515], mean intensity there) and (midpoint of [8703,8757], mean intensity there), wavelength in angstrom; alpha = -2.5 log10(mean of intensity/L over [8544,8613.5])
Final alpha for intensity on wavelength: 0.03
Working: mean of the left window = 30.9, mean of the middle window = 29.5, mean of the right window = 29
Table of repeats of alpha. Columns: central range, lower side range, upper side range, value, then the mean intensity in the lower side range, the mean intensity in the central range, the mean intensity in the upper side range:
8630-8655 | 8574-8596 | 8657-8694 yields 0.00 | 30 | 29.7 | 29.6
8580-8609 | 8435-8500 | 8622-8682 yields 0.04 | 31.1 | 29.3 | 30.1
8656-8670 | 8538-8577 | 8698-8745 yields -0.04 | 29.4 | 30.4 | 29.4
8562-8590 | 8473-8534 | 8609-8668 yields 0.02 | 30.7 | 29.9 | 30.1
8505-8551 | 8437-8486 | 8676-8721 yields 0.04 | 31.5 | 29.9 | 29.5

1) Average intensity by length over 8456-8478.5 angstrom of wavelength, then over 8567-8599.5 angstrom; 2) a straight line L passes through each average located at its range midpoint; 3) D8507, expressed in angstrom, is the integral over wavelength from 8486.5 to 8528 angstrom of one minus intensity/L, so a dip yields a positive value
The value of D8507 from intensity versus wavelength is 1.4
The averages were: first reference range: 31.9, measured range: 30.1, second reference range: 29.9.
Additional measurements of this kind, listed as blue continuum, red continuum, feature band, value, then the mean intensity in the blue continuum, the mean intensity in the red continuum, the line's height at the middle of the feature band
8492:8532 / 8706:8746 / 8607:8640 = -0.5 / 30.1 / 29.4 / 29.7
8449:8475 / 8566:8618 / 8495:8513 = 1.0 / 31.9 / 29.6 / 31.2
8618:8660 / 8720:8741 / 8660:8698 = 0.4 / 30.3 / 29.3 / 29.9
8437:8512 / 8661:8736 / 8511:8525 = 0.4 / 31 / 29.5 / 30.7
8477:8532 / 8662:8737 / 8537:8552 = 0.8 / 30.6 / 29.5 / 30.3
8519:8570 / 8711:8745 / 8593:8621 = 0.4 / 29.8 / 29.4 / 29.7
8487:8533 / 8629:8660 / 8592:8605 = 0.6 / 30.3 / 30.2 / 30.2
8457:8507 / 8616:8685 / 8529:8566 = 1.5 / 31.1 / 30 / 30.7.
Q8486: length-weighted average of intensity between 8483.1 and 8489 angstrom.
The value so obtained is 31.7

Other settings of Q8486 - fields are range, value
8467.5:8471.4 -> 32.5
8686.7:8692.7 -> 28.9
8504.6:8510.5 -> 30.4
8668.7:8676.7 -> 29.2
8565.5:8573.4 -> 29.7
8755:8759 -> 29.2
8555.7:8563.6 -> 29.7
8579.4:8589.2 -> 30.4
